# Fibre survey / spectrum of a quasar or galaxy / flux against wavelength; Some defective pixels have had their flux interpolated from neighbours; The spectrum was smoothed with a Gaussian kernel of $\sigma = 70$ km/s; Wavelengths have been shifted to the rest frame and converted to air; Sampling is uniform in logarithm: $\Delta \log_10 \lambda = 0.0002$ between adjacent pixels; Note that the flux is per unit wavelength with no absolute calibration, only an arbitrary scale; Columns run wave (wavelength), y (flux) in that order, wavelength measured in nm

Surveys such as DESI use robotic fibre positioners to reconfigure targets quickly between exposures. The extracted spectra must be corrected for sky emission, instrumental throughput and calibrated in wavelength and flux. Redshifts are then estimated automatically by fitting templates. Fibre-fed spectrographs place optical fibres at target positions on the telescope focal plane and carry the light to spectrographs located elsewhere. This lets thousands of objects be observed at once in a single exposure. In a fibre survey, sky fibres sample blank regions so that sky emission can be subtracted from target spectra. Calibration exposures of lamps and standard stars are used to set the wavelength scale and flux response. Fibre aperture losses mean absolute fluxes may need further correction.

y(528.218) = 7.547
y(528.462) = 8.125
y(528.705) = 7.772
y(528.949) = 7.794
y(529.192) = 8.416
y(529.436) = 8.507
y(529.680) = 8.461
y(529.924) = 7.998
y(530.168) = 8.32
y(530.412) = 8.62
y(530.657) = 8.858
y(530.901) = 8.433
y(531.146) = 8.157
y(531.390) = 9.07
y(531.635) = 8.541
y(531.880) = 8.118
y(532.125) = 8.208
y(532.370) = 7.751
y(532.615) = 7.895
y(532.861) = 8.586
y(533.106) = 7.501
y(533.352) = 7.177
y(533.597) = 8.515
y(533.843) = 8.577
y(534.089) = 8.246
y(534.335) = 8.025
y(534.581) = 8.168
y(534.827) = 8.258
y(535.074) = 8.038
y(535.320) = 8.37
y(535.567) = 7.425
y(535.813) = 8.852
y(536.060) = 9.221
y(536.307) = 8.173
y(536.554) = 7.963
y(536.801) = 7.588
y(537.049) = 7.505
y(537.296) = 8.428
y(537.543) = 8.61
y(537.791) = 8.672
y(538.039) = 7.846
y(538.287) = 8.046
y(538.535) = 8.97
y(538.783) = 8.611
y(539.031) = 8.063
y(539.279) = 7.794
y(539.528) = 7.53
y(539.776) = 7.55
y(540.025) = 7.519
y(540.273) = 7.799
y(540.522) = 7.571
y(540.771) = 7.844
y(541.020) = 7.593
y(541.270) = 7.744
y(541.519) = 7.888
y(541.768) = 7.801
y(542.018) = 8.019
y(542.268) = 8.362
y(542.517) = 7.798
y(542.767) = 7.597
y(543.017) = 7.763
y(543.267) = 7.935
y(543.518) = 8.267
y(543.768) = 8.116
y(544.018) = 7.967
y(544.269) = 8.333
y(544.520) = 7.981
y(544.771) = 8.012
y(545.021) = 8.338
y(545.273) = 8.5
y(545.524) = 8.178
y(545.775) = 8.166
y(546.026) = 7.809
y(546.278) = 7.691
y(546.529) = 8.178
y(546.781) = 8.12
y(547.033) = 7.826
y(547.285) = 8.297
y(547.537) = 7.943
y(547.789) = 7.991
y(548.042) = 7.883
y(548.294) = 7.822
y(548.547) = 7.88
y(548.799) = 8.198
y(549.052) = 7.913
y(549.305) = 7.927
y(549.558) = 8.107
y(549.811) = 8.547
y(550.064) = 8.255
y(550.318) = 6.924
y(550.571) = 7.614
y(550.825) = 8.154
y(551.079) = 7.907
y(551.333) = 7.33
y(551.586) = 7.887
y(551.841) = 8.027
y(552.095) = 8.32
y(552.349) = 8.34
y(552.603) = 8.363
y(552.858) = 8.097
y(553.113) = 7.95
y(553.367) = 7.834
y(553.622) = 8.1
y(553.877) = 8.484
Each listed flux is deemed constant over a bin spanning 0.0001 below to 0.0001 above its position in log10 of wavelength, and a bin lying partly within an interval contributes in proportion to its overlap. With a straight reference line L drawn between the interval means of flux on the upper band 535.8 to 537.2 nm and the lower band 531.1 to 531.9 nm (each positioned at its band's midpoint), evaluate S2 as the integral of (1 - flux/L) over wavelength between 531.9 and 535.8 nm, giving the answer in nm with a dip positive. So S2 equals 0.138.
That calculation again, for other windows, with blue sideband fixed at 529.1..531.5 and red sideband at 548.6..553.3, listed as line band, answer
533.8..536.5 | 0.03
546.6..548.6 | 0.02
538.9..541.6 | 0.17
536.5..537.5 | 0.05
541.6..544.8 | 0.07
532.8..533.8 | 0.05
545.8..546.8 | 0.02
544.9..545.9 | -0.02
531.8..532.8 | 0.05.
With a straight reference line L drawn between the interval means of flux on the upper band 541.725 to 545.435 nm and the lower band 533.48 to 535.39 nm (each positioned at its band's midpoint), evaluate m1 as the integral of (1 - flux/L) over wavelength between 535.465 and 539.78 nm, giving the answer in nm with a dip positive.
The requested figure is 0.01 nm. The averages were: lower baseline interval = 8.27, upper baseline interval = 8.06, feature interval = 8.18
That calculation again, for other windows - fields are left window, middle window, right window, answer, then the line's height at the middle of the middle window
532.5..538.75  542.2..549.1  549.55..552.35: -0.009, 8.02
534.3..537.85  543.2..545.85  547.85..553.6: -0.031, 8.07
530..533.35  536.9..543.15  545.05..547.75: 0.157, 8.16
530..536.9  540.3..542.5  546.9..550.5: 0.067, 8.09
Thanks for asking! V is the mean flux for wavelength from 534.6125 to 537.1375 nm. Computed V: 8.15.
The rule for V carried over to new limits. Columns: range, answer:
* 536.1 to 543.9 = 7.98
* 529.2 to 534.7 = 8.26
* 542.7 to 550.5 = 8.02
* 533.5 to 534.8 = 8.3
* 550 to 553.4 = 7.93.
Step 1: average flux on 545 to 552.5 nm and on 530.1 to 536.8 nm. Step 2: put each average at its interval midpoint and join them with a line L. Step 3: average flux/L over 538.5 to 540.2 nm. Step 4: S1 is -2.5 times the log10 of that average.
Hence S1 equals 0.03 mag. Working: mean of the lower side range 8.25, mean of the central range 7.95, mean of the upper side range 8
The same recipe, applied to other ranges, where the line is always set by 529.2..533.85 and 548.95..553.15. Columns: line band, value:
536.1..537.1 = 0.03 mag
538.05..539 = -0.03 mag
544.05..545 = -0.01 mag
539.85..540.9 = 0.06 mag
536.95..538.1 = -0.01 mag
